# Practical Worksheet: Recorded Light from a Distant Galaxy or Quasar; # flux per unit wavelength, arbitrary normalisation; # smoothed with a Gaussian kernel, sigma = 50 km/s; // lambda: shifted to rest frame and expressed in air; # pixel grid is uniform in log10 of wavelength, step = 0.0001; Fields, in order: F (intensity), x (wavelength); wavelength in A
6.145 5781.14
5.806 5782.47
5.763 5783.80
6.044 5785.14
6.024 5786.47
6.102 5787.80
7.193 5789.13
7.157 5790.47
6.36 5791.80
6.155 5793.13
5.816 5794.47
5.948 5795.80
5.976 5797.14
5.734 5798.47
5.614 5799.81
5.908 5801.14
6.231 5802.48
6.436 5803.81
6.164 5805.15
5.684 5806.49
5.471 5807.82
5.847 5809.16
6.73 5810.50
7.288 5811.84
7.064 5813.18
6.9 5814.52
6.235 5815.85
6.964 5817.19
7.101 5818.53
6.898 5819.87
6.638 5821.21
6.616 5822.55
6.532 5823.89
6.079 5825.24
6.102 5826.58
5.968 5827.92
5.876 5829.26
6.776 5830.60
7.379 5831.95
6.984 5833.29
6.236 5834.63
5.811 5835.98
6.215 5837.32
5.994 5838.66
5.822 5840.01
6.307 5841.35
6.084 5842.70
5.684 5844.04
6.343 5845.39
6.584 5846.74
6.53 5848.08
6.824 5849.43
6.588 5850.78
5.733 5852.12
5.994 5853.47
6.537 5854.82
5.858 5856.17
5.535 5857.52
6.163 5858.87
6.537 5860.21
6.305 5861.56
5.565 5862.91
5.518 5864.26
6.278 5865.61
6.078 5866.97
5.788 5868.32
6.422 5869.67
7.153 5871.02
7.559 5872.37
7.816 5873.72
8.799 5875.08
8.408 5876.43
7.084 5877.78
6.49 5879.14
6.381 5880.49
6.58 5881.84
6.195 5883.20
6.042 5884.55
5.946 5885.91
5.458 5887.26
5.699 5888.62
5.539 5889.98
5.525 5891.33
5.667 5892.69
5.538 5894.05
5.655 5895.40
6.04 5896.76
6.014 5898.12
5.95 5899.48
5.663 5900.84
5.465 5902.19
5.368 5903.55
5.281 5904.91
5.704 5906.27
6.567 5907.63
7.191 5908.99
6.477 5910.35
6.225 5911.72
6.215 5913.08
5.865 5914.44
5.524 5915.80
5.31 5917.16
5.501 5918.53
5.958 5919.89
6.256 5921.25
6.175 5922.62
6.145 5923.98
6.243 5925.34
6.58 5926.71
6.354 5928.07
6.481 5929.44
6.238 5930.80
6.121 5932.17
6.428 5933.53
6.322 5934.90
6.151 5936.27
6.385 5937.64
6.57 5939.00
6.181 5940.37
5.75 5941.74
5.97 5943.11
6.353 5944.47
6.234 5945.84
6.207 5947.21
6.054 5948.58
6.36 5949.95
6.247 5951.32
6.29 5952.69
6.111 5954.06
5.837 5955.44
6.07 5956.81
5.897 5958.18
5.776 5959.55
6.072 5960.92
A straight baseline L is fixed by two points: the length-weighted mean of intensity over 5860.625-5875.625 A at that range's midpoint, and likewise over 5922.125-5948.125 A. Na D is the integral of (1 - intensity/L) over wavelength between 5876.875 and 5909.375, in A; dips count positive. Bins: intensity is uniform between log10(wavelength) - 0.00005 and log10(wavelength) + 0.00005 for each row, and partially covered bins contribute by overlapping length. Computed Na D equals 2.7 A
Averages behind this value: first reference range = 6.64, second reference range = 6.26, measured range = 5.97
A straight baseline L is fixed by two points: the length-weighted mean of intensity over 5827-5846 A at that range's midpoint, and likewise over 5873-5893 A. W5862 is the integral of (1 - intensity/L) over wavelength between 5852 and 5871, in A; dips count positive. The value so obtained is 0.97 A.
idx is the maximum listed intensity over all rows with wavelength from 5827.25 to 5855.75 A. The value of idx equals 7.379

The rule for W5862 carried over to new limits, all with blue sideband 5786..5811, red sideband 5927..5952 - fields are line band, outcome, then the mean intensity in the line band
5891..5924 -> 1.77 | 5.89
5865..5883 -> -2.25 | 6.97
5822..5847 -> -0.47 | 6.28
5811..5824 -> -1.45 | 6.84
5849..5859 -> 0.07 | 6.13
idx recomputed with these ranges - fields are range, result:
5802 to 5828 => 7.288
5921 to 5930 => 6.58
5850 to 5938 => 8.799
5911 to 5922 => 6.256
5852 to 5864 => 6.537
